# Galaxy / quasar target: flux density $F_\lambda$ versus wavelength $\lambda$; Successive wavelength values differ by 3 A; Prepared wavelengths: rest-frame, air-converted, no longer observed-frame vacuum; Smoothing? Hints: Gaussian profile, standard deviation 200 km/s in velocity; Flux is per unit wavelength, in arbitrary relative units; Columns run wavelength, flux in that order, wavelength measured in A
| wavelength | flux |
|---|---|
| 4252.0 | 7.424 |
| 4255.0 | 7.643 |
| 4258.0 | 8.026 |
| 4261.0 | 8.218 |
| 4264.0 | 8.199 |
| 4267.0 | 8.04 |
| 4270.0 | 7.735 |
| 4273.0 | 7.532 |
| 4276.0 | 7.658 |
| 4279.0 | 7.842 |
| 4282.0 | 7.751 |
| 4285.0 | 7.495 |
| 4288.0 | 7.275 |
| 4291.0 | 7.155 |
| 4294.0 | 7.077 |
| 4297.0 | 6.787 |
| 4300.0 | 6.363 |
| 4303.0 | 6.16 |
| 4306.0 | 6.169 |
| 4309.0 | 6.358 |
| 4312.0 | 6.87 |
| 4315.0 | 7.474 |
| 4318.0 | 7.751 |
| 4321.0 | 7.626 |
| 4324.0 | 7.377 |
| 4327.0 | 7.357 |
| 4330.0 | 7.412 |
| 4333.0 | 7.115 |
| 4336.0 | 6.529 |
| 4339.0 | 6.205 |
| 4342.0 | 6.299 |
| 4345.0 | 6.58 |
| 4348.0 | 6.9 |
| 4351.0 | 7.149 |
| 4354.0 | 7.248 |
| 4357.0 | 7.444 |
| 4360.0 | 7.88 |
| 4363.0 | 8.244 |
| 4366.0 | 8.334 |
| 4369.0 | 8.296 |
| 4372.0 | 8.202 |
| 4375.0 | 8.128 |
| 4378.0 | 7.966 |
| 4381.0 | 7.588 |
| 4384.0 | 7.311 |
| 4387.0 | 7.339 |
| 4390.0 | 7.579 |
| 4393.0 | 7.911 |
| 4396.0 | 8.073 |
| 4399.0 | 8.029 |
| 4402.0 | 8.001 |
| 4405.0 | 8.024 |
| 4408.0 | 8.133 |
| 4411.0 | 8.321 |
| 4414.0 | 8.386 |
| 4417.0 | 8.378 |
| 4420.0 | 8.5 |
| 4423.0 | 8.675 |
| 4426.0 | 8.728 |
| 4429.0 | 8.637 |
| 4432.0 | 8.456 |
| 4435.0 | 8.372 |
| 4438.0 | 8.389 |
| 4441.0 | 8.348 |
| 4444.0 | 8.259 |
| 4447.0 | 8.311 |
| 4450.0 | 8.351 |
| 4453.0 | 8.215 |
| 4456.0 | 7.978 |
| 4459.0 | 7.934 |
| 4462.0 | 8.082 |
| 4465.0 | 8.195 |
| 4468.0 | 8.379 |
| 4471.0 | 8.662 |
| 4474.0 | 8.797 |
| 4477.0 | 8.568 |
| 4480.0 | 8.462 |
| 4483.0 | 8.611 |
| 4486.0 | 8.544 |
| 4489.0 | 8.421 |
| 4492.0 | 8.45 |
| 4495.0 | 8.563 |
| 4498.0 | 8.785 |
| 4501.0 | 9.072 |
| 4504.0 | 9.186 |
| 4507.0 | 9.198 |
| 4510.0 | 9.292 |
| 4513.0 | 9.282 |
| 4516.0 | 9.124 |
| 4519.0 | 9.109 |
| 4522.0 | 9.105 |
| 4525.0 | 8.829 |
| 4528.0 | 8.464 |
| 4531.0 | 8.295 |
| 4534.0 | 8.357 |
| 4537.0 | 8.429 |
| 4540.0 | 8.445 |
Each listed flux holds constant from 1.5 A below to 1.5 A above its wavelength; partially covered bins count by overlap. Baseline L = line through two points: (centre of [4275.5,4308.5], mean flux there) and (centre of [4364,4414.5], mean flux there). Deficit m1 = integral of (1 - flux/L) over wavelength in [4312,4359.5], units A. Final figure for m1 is 2.2 A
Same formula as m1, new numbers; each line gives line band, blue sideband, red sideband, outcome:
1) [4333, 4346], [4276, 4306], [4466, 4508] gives 1.7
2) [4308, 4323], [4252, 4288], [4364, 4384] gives 1.2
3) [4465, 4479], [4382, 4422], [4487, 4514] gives 0.1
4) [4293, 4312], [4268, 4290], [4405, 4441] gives 3.1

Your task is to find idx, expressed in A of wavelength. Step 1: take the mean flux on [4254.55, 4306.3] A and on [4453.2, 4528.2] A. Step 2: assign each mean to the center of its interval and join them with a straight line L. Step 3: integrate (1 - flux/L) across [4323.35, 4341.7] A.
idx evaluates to 1.9 A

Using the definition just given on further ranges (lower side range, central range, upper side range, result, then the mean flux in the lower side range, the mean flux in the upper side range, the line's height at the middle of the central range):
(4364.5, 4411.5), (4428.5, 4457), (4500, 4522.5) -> 0.54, 7.94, 9.18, 8.49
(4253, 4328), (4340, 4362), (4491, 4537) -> 1.95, 7.36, 8.86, 7.77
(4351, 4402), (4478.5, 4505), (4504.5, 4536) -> 0.08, 7.83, 8.91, 8.69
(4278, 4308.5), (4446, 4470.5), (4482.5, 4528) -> 0.79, 6.97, 8.9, 8.47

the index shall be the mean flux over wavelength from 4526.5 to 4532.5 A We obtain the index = 8.38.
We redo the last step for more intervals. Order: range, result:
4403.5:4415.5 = 8.22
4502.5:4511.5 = 9.23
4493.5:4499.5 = 8.67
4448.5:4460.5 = 8.12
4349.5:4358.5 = 7.28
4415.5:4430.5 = 8.58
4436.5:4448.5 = 8.33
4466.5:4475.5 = 8.61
